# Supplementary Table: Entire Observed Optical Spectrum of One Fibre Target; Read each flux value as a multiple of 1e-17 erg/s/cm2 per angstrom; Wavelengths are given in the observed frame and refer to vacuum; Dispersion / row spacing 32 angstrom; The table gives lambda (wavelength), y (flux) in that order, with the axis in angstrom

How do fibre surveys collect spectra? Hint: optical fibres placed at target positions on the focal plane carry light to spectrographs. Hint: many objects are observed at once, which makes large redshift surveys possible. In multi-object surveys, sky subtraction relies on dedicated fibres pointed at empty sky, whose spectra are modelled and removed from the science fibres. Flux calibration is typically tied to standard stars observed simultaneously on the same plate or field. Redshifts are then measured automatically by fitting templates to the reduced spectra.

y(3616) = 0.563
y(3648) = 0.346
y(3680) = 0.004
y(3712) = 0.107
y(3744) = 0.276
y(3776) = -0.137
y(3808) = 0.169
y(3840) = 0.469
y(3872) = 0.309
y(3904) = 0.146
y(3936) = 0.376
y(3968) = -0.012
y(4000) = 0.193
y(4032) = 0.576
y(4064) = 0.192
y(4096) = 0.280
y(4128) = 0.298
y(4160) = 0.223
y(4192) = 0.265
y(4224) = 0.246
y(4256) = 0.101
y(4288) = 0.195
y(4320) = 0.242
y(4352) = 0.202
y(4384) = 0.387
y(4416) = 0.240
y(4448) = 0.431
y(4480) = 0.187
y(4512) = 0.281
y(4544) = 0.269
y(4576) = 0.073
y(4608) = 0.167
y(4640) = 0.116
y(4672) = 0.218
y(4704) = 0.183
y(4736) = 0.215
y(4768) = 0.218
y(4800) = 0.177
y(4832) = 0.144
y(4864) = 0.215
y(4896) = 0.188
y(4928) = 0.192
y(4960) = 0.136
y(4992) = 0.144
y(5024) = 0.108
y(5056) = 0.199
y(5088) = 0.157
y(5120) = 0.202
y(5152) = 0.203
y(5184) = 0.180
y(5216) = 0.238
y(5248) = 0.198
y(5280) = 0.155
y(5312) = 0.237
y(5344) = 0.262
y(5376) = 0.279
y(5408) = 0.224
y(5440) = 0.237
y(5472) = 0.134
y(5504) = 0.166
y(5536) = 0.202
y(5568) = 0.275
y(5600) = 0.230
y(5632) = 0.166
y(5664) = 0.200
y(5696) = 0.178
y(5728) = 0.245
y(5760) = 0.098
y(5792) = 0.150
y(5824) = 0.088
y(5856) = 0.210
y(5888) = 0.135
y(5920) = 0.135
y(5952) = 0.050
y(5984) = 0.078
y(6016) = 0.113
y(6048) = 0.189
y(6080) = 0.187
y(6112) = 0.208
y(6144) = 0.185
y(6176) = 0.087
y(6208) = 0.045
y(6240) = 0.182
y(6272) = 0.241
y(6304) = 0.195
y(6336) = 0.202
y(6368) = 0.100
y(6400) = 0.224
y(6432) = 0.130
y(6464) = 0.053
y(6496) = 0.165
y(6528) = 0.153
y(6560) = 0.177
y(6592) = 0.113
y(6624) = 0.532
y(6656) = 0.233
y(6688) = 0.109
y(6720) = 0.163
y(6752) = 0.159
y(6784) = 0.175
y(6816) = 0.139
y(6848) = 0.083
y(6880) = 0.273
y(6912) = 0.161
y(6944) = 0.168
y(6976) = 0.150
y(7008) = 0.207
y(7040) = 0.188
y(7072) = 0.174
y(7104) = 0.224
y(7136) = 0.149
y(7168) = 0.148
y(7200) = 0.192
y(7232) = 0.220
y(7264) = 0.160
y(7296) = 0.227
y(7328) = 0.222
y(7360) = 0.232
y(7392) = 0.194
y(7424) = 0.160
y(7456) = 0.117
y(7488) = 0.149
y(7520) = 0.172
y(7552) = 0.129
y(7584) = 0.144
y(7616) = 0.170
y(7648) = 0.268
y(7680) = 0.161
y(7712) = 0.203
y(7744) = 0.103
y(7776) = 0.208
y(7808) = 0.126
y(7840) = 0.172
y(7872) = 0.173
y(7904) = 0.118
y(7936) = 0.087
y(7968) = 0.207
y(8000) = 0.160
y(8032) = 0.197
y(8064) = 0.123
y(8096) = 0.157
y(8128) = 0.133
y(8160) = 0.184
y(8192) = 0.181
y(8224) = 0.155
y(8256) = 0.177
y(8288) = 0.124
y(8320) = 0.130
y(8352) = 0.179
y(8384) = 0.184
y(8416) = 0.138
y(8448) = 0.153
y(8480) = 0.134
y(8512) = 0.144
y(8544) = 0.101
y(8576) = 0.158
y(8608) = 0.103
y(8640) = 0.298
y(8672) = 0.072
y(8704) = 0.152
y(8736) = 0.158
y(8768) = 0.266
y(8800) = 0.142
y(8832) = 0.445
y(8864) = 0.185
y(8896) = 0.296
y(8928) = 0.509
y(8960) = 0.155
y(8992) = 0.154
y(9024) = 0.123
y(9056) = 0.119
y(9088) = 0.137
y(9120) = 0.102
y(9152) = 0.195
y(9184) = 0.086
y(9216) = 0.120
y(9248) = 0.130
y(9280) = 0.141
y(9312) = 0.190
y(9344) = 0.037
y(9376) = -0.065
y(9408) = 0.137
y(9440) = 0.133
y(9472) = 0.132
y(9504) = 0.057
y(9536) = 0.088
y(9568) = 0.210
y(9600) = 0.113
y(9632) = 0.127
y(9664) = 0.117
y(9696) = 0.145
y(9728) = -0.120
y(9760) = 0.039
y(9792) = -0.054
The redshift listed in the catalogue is 0.78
